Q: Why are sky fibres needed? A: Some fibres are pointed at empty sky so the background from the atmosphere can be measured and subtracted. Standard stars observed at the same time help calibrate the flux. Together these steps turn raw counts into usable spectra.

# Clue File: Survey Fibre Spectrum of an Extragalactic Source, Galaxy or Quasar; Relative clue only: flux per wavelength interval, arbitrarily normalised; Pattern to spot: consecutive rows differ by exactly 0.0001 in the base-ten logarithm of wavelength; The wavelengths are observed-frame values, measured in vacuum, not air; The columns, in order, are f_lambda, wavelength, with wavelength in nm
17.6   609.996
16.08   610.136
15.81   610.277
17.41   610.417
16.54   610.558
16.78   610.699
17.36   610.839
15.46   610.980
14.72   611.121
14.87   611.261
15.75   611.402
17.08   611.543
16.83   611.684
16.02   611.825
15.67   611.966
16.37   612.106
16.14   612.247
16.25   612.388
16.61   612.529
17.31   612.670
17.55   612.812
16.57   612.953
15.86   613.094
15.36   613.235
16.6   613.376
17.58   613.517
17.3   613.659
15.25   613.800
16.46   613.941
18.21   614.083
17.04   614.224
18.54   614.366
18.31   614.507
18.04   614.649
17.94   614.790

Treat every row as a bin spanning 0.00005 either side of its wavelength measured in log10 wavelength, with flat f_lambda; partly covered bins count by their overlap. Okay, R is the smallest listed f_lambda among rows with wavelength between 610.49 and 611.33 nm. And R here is 14.72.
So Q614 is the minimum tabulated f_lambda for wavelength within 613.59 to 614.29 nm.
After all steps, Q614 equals 15.25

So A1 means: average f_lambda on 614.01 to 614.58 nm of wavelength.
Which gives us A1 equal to 18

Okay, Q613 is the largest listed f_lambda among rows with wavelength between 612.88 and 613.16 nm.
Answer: 16.57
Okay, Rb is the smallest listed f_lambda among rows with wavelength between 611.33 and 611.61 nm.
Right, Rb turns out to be 15.75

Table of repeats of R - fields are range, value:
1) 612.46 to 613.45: 15.36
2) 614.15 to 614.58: 17.04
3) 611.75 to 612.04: 15.67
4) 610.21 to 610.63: 15.81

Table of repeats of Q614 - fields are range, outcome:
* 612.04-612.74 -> 16.14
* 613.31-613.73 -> 16.6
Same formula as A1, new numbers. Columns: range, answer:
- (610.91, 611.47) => 15.2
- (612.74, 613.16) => 16.6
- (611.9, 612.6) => 16.2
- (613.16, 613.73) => 16.7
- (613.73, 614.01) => 15.9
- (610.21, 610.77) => 16.7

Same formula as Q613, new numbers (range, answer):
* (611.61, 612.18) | 16.83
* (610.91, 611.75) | 17.08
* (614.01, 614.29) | 18.21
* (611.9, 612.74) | 17.31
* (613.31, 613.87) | 17.58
